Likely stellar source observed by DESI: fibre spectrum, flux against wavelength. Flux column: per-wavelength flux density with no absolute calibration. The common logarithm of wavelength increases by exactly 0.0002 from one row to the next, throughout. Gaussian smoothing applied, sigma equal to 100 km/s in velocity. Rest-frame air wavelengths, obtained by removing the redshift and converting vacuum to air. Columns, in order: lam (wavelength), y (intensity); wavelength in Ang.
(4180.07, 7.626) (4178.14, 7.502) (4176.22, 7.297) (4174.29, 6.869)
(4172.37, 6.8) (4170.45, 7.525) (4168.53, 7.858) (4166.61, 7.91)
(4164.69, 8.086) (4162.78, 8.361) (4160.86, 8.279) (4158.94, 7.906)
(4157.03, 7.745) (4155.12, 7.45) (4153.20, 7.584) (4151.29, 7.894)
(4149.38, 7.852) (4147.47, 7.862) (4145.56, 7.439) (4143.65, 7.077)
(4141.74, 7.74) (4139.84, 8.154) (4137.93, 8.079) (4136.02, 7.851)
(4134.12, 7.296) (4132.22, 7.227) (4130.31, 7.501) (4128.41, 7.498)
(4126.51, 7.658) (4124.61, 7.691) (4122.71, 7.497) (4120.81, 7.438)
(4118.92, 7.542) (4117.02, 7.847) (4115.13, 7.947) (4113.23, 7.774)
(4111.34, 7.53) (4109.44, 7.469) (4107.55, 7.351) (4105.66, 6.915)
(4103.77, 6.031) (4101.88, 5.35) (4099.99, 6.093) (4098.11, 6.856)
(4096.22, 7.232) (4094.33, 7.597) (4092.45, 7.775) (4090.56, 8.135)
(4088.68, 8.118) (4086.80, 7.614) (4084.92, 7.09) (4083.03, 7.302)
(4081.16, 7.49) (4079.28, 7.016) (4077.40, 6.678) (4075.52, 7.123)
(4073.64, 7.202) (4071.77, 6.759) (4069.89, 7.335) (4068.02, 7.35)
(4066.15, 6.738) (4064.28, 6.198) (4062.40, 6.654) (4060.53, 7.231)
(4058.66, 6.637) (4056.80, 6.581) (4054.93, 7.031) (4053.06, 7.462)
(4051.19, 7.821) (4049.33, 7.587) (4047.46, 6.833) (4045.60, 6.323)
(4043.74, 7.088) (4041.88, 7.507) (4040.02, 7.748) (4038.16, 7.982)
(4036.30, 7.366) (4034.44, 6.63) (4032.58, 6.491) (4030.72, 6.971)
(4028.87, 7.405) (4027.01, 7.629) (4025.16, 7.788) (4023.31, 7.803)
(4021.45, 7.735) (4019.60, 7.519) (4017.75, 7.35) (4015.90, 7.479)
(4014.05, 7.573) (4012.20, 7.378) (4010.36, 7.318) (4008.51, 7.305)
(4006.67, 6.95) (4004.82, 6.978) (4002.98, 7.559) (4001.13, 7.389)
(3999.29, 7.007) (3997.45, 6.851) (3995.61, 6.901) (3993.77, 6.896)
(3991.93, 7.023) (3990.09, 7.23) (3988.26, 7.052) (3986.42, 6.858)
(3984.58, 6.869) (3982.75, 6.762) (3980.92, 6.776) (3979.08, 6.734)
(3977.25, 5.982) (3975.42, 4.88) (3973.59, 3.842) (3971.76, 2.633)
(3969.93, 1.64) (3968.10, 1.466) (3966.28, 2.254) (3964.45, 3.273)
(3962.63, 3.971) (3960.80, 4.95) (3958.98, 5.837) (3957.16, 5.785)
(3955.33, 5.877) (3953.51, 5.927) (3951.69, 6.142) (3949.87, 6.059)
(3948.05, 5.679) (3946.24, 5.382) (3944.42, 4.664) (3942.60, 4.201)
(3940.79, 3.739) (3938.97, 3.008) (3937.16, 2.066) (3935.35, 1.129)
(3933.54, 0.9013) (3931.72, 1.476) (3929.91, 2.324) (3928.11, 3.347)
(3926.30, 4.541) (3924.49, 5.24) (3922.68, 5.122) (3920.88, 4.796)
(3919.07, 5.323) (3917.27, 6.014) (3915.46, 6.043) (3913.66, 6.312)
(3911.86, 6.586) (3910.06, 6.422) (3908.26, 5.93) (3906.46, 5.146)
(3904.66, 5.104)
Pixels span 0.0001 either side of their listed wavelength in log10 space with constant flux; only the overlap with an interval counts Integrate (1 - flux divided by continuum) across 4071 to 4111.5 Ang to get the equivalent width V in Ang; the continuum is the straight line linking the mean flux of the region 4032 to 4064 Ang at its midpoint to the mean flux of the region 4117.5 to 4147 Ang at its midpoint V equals 1.3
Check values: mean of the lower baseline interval 7.1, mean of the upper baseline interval 7.59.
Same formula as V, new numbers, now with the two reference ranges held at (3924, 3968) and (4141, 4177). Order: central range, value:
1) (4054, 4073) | -2.6 Ang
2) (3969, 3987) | -2.6 Ang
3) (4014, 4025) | -4.8 Ang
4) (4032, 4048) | -4.3 Ang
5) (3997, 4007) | -4.4 Ang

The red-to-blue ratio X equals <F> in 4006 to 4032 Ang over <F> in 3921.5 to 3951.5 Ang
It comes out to 2.0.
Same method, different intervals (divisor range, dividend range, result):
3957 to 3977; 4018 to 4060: 1.97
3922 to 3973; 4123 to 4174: 1.99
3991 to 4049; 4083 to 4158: 1.03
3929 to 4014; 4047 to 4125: 1.37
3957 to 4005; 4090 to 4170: 1.35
